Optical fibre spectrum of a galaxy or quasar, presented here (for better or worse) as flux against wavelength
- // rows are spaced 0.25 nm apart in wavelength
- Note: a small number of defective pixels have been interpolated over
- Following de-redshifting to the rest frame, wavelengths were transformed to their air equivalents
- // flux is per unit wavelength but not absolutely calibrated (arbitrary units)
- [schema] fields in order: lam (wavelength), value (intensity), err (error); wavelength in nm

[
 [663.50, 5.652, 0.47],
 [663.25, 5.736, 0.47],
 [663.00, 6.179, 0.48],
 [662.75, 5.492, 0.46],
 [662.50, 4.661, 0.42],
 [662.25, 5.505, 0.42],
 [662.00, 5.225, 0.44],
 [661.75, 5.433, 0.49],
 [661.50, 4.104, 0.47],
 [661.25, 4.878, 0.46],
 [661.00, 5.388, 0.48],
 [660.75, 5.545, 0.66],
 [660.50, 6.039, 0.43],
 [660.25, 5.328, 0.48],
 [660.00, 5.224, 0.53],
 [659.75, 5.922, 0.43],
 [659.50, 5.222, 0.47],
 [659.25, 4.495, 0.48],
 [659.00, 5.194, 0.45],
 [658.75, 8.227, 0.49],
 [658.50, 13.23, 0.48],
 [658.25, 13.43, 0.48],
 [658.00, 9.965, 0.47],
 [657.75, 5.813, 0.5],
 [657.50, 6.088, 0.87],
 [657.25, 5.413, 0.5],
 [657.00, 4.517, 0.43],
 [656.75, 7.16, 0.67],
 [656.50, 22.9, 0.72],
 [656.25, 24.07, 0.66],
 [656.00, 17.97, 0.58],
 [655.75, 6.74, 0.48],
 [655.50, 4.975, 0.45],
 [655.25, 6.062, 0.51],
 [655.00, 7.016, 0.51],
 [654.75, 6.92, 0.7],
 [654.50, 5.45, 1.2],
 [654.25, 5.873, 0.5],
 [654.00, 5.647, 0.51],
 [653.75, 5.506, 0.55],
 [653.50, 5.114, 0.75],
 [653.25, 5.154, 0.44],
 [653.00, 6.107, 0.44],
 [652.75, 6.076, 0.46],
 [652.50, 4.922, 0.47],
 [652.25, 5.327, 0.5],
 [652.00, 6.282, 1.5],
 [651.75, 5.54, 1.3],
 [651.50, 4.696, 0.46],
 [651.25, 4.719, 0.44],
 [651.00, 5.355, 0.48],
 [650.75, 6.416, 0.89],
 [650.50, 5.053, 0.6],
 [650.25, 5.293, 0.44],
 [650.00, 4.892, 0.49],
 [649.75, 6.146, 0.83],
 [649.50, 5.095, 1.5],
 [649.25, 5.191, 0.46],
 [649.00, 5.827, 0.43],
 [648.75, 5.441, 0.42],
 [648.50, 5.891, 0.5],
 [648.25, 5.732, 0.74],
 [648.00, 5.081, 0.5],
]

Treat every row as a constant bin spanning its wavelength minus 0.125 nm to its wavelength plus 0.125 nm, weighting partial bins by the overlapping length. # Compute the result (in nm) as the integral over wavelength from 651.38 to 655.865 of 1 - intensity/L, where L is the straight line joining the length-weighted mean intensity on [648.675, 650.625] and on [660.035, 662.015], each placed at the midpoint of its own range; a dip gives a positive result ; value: -0.36 nm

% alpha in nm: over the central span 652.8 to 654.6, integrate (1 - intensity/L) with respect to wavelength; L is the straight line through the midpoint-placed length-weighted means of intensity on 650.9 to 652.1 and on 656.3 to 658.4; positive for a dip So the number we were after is 0.37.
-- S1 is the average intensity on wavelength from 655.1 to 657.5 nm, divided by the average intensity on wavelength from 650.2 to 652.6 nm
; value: 2.01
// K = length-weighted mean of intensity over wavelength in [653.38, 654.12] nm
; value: 5.42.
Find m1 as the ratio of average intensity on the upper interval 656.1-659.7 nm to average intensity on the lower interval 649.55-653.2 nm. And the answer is 1.77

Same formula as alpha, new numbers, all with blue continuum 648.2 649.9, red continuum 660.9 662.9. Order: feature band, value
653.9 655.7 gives -0.22 nm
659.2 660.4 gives -0.03 nm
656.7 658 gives -0.21 nm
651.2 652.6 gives 0.05 nm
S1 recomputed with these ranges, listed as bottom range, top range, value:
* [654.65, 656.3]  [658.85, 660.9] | 0.54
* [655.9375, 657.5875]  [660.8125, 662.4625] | 0.41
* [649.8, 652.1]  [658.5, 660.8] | 1.14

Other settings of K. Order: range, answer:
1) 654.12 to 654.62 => 5.66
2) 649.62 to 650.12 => 5.52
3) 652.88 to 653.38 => 5.62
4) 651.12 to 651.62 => 4.71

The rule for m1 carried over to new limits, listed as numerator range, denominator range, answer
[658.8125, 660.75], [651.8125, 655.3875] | 0.94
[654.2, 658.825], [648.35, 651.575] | 1.79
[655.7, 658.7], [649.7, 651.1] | 2.09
